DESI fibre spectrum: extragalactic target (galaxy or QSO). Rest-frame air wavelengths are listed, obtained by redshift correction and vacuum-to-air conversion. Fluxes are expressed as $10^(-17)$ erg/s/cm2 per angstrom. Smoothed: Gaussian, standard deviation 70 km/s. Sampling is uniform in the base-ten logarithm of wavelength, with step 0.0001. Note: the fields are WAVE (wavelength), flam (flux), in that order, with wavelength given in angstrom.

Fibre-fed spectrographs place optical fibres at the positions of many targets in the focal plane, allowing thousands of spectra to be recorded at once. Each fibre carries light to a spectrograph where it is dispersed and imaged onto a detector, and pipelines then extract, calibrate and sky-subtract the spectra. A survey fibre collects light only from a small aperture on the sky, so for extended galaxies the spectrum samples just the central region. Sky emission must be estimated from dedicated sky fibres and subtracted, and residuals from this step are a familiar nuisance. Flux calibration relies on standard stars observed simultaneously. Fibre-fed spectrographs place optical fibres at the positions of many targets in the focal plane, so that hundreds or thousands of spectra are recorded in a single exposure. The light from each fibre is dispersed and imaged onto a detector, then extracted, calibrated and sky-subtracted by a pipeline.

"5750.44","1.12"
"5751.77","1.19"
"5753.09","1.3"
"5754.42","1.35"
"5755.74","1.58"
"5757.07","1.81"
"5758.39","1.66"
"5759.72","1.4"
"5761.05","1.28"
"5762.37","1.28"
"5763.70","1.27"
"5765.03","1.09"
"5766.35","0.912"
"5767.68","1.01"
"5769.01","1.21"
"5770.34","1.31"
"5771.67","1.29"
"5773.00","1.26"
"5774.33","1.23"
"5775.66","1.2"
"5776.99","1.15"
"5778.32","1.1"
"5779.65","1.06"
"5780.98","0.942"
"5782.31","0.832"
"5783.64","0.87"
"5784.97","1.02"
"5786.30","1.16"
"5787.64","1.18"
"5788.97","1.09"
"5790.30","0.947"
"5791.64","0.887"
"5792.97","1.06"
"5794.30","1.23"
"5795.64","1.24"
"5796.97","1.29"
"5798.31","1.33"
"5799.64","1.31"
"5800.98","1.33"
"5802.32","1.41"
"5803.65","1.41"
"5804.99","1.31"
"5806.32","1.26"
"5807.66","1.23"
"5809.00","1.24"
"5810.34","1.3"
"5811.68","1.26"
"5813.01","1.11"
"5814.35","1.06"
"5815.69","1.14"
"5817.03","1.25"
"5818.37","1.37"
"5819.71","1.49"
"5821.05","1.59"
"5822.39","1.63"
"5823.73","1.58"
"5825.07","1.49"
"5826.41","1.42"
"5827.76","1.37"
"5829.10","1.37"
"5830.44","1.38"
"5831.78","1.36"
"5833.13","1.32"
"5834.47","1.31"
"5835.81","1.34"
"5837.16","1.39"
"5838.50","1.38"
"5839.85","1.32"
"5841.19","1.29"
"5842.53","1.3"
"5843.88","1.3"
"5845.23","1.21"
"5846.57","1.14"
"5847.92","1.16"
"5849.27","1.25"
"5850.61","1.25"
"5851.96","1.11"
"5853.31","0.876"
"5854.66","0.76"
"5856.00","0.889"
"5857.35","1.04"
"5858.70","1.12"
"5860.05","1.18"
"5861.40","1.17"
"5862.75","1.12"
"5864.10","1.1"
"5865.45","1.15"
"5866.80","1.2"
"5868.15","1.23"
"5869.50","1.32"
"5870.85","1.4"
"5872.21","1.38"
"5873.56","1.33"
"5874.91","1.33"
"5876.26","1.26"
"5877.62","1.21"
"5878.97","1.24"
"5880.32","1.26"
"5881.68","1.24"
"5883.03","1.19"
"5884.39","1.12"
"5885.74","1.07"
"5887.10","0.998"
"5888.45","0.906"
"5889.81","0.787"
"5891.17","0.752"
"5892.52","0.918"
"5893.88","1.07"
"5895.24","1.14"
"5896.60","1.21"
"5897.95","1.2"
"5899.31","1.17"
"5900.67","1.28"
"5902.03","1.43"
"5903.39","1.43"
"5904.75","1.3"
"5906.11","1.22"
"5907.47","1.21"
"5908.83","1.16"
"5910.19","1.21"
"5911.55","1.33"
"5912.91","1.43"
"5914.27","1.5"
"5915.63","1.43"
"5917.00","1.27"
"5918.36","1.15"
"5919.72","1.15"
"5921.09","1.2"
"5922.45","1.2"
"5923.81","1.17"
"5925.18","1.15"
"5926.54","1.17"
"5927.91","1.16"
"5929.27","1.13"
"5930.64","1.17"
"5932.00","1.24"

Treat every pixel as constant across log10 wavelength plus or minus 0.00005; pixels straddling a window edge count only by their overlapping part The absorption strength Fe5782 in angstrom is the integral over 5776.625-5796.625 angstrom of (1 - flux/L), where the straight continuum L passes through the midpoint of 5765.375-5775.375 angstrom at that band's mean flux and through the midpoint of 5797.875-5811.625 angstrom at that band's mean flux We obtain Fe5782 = 3.0 angstrom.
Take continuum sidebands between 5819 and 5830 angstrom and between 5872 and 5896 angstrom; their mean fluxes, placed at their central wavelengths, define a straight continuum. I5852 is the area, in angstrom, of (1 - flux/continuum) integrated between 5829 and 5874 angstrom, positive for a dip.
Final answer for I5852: 3.5 angstrom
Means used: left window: 1.49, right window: 1.12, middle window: 1.22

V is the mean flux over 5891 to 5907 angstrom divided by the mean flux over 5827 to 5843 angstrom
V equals 0.9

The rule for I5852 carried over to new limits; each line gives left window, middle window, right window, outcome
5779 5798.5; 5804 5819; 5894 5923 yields -1.7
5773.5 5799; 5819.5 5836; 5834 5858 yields -4.0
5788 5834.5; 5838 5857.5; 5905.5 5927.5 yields 1.9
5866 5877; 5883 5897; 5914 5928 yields 3.0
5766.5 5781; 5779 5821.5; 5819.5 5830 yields 4.5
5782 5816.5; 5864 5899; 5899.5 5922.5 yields 2.9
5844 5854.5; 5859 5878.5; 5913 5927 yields -1.3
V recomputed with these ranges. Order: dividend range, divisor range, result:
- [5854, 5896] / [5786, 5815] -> 0.93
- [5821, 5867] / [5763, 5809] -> 1.08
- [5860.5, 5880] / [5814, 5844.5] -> 0.91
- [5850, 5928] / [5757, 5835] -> 0.94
